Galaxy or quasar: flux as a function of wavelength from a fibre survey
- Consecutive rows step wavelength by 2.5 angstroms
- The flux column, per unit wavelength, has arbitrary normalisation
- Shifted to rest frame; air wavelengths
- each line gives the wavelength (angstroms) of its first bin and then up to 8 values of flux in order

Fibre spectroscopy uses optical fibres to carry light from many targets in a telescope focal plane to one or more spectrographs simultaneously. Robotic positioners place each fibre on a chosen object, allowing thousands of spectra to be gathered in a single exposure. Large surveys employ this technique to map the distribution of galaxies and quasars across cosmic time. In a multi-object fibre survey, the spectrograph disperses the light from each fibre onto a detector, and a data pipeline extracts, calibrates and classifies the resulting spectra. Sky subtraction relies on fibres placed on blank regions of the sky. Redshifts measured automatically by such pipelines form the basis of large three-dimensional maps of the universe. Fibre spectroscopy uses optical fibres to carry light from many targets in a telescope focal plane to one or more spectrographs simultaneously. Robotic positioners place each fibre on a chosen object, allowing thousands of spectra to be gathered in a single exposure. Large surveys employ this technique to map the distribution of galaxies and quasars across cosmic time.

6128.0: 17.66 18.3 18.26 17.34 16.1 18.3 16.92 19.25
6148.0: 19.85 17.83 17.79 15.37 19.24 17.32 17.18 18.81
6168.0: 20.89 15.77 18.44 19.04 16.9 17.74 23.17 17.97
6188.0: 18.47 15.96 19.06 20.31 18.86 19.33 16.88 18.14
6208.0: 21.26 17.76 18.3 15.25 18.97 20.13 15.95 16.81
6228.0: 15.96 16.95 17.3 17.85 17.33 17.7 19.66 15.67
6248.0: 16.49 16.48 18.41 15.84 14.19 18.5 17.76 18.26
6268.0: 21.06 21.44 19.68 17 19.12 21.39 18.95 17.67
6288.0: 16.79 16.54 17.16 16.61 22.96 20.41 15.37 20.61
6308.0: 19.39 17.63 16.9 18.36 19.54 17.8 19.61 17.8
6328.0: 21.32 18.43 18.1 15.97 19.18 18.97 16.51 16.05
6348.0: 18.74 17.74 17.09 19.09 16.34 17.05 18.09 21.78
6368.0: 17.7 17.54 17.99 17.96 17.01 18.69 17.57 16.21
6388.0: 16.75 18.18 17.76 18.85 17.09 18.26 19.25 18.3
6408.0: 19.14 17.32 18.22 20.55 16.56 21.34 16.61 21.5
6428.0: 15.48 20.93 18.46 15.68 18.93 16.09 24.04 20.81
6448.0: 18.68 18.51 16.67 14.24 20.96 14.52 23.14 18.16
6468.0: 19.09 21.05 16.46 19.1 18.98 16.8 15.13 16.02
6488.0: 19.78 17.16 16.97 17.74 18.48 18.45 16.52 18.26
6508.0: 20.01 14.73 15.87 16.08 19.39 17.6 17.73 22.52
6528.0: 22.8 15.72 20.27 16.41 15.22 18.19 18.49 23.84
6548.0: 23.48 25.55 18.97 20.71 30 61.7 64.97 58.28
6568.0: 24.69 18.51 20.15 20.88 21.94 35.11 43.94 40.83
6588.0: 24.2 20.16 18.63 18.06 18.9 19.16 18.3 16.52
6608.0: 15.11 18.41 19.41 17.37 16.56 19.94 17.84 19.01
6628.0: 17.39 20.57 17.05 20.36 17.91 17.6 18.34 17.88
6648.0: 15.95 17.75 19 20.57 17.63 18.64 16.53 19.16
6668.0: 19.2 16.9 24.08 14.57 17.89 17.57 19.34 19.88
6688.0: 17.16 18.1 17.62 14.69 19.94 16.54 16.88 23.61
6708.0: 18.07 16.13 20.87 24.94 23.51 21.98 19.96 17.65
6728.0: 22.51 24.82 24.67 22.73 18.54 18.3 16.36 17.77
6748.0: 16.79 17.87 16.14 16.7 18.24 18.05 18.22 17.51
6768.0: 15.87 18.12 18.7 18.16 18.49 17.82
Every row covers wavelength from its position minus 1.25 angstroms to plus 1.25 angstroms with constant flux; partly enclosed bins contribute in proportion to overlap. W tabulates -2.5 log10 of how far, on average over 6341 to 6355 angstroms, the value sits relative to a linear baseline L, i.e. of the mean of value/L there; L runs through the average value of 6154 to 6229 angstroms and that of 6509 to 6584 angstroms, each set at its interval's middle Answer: 0.221 mag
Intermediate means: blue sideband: 18.2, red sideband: 25.4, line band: 17.4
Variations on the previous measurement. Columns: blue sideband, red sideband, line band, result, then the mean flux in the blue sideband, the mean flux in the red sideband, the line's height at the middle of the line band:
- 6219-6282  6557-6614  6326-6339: 0.10 mag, 17.9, 28.2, 20.4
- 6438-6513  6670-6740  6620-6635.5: 0.03 mag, 18.1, 19.7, 19.2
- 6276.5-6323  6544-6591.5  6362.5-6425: 0.25 mag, 18.5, 31.5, 23.1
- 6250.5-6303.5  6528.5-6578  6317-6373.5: 0.13 mag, 18.3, 27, 20.5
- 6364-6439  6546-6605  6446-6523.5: 0.28 mag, 18.3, 28.8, 23.3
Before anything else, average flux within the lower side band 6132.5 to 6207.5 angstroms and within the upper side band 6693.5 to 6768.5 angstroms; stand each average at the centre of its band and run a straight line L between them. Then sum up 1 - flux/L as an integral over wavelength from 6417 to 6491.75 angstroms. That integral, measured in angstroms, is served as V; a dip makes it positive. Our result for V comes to 1.5 angstroms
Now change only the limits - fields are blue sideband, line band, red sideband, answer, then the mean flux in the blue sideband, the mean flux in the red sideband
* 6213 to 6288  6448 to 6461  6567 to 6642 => 1.6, 17.8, 21.1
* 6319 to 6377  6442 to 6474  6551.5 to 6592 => 8.0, 18.1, 32.7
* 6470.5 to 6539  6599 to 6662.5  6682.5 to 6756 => 2.0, 17.9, 19.4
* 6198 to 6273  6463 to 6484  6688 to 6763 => 0.1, 17.8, 19.3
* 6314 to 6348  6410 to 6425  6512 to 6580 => 1.7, 18.3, 25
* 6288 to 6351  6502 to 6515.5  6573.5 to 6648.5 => 2.0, 18.3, 20.8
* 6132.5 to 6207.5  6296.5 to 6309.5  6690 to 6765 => -0.8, 18.2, 19.3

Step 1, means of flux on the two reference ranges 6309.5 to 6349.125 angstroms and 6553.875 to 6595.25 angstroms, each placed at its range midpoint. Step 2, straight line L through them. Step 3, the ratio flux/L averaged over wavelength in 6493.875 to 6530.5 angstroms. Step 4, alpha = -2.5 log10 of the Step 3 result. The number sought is 0.50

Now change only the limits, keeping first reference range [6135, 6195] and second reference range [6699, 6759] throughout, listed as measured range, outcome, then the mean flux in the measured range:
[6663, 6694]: 0.07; 18.4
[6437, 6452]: -0.03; 19.5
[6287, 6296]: 0.10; 16.8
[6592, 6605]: 0.05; 18.5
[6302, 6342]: 0.01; 18.4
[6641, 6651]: 0.12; 17.5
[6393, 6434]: 0.01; 18.6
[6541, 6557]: -0.14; 21.8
